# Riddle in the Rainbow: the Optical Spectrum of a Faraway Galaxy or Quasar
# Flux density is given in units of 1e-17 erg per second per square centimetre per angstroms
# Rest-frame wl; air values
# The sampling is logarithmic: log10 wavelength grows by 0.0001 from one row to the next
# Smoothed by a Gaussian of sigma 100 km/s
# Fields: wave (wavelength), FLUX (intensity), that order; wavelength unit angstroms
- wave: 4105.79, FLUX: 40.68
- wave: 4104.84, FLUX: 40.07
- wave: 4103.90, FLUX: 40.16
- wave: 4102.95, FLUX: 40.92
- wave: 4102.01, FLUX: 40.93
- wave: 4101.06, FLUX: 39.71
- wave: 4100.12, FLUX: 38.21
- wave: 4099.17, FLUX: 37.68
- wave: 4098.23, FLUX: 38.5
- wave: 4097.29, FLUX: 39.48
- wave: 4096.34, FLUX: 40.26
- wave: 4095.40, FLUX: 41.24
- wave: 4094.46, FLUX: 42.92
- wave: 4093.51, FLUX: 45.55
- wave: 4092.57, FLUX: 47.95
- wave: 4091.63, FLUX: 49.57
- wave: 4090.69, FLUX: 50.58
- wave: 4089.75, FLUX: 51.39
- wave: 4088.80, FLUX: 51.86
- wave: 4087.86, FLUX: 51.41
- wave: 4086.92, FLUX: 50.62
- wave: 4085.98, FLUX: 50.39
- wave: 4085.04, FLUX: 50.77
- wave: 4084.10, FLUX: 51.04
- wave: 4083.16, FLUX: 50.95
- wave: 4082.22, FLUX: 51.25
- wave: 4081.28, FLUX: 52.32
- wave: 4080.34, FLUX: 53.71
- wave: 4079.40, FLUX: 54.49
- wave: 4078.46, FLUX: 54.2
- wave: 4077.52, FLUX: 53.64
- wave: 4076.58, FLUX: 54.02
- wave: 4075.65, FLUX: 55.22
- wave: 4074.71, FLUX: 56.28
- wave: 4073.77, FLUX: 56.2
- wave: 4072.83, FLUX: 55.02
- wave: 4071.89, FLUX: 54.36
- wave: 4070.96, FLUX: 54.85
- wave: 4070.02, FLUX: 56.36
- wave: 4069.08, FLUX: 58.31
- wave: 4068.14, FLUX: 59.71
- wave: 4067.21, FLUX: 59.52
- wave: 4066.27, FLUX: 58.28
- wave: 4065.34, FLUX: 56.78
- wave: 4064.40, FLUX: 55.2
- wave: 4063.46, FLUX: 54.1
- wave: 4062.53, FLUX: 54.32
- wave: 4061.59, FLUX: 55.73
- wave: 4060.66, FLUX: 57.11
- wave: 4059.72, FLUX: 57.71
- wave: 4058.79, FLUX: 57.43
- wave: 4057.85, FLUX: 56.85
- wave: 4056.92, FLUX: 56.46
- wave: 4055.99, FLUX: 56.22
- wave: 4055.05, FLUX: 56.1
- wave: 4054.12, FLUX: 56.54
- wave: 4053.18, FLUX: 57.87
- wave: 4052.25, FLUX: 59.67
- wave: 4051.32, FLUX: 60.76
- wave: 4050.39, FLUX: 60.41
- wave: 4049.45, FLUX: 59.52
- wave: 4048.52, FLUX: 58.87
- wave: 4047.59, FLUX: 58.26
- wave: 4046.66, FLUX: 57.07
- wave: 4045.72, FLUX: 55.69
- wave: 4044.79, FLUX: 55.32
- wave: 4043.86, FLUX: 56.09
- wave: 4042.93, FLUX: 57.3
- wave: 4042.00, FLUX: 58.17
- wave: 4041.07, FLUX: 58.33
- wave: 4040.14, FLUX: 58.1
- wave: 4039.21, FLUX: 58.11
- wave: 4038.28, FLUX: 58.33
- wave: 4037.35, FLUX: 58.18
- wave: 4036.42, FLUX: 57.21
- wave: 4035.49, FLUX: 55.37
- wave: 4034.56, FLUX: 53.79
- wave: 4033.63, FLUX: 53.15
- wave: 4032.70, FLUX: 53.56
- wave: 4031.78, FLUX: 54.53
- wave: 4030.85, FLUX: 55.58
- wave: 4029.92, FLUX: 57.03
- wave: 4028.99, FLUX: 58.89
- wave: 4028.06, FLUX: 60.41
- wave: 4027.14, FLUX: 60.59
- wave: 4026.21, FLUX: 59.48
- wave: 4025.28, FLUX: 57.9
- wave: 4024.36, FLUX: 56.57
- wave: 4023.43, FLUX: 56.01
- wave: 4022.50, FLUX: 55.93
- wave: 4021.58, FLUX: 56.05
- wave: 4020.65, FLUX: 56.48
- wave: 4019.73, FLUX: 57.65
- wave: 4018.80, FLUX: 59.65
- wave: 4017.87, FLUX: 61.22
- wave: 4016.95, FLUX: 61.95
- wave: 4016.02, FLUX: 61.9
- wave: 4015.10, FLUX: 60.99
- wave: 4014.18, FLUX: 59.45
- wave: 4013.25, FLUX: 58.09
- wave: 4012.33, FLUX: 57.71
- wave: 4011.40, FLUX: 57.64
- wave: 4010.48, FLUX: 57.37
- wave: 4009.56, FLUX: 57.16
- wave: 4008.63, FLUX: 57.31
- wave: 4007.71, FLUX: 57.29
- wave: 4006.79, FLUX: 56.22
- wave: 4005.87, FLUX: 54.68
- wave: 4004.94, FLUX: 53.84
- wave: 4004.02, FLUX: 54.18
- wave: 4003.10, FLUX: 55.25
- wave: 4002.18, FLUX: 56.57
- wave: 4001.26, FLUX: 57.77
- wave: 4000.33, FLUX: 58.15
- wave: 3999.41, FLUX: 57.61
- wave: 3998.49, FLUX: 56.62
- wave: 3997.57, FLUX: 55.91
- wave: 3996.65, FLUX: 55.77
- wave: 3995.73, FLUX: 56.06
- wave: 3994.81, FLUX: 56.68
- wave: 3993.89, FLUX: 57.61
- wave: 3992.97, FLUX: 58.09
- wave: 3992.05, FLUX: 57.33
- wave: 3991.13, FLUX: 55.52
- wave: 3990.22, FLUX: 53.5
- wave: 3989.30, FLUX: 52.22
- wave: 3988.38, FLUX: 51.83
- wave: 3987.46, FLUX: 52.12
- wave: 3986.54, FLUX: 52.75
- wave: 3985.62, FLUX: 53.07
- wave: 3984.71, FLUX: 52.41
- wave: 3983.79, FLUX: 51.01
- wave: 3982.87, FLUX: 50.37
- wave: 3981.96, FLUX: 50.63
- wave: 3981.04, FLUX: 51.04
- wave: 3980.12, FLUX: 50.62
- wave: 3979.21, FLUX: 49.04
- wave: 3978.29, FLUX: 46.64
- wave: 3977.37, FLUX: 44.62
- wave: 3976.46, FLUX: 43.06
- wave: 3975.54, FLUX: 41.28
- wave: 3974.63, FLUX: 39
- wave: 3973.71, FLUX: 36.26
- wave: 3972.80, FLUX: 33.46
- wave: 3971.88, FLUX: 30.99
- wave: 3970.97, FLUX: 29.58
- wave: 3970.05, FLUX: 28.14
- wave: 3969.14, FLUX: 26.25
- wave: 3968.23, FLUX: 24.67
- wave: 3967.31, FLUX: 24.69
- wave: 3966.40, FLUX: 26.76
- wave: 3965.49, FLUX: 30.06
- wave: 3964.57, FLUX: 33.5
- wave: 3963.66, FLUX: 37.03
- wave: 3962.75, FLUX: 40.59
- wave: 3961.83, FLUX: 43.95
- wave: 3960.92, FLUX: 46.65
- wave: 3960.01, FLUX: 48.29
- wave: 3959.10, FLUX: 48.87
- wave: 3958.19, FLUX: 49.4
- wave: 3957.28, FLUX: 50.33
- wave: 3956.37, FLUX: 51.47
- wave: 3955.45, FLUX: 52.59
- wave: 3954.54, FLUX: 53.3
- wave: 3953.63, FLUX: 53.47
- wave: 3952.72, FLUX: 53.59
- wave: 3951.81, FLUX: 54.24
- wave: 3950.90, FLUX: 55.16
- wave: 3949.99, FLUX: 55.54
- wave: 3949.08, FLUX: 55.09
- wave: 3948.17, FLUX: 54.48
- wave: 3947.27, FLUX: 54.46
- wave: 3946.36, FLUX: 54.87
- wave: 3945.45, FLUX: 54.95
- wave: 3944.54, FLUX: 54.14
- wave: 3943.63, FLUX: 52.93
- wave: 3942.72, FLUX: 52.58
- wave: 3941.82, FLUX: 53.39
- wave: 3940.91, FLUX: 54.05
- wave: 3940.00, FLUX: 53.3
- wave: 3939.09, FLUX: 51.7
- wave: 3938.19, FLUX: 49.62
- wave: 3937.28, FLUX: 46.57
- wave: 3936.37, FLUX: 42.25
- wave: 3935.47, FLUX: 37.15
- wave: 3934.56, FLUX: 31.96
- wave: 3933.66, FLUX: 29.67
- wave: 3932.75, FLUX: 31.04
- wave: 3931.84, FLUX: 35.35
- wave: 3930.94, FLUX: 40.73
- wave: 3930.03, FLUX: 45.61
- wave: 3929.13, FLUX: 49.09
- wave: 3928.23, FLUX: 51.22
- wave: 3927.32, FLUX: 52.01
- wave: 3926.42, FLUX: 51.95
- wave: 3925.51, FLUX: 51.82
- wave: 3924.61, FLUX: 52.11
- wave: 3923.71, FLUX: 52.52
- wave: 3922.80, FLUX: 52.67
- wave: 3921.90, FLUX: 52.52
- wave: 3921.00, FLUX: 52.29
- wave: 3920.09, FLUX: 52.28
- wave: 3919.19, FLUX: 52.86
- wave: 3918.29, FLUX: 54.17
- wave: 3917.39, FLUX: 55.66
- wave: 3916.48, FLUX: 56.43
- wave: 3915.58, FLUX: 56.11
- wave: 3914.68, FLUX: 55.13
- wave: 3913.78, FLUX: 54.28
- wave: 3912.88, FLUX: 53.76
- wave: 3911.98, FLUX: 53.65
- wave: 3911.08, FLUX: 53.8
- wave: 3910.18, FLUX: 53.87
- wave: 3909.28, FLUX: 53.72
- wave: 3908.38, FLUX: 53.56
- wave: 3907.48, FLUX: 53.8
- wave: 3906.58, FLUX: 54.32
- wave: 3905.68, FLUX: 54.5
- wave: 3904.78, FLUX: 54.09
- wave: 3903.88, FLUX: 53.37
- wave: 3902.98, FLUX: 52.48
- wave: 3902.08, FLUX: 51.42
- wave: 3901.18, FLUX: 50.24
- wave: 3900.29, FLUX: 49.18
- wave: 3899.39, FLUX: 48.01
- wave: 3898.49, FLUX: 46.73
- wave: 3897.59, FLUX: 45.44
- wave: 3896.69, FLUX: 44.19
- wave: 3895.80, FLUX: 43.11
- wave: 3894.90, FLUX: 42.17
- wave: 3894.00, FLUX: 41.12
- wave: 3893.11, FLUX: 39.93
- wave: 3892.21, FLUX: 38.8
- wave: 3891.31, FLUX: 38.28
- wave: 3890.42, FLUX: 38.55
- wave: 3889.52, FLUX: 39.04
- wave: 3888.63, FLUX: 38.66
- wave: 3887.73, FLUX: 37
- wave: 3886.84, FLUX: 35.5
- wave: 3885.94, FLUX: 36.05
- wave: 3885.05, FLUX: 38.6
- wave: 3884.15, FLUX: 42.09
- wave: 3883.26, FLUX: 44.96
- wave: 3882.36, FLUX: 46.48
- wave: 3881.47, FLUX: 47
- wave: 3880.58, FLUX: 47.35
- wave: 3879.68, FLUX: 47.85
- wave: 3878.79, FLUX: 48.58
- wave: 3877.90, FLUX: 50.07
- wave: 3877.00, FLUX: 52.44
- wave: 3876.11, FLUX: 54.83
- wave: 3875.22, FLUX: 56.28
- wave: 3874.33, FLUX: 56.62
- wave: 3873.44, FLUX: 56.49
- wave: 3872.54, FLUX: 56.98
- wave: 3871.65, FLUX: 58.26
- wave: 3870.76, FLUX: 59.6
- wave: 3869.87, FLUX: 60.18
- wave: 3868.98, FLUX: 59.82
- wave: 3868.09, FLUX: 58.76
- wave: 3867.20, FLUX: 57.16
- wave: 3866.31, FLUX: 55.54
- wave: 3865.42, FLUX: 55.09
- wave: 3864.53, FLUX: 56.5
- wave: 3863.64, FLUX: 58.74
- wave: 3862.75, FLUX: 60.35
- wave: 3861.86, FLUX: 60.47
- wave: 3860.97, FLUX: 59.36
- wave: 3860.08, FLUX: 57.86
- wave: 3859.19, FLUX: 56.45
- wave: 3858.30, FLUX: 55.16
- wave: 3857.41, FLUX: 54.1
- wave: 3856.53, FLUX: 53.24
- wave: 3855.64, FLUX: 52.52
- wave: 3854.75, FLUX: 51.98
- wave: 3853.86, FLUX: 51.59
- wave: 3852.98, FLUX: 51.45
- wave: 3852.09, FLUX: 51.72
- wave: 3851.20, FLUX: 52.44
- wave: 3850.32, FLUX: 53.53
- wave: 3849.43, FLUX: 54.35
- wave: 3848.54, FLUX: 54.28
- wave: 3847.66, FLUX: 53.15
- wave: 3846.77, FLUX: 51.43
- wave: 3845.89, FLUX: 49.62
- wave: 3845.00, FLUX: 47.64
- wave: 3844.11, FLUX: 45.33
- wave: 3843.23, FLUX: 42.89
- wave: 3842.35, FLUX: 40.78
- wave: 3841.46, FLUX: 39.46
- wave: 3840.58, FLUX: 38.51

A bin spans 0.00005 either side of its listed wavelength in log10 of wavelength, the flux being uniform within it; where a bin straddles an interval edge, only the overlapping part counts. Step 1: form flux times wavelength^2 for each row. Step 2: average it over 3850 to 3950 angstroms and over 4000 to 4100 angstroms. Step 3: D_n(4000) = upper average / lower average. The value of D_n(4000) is 1.18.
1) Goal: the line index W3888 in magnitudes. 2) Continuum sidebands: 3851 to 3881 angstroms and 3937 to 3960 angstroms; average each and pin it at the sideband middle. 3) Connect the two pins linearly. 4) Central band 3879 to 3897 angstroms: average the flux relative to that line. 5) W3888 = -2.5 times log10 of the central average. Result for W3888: 0.30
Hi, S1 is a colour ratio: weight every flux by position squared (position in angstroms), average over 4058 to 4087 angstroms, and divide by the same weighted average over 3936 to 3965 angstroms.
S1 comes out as 1.16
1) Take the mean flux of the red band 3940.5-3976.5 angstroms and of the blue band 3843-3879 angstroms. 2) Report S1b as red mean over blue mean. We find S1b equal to 0.82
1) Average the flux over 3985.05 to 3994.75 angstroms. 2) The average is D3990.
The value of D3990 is 54.5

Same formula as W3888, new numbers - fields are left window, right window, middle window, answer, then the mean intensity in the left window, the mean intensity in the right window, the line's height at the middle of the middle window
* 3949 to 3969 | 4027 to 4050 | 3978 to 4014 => -0.09 mag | 44.5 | 57.1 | 50.3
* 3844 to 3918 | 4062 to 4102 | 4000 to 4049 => -0.13 mag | 51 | 50.8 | 50.8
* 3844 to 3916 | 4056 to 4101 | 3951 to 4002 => 0.10 mag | 50.9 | 51.8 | 51.3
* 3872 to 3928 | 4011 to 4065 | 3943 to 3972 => 0.17 mag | 49.2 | 57.5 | 52.7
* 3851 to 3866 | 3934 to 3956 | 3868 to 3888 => 0.09 mag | 55.3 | 51.2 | 54.4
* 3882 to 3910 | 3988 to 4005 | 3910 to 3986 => 0.08 mag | 45.4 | 55.9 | 50.8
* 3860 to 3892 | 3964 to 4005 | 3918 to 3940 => 0.05 mag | 50.6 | 46.9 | 48.8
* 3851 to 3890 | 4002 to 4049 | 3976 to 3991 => 0.11 mag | 51.8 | 57.3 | 55.8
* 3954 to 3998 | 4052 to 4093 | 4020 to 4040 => -0.13 mag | 45.5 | 54.6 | 50.6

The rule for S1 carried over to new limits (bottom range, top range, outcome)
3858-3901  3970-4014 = 1.10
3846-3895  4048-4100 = 1.16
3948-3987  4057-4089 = 1.31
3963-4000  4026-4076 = 1.30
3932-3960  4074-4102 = 1.05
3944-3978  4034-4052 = 1.38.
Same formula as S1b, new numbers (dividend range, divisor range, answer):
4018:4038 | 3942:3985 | 1.26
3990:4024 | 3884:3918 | 1.20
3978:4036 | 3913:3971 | 1.18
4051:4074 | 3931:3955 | 1.16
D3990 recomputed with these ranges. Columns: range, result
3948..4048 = 52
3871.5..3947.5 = 48.6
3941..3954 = 54.2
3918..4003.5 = 48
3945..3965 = 50.1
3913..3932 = 51.6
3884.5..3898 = 39.8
